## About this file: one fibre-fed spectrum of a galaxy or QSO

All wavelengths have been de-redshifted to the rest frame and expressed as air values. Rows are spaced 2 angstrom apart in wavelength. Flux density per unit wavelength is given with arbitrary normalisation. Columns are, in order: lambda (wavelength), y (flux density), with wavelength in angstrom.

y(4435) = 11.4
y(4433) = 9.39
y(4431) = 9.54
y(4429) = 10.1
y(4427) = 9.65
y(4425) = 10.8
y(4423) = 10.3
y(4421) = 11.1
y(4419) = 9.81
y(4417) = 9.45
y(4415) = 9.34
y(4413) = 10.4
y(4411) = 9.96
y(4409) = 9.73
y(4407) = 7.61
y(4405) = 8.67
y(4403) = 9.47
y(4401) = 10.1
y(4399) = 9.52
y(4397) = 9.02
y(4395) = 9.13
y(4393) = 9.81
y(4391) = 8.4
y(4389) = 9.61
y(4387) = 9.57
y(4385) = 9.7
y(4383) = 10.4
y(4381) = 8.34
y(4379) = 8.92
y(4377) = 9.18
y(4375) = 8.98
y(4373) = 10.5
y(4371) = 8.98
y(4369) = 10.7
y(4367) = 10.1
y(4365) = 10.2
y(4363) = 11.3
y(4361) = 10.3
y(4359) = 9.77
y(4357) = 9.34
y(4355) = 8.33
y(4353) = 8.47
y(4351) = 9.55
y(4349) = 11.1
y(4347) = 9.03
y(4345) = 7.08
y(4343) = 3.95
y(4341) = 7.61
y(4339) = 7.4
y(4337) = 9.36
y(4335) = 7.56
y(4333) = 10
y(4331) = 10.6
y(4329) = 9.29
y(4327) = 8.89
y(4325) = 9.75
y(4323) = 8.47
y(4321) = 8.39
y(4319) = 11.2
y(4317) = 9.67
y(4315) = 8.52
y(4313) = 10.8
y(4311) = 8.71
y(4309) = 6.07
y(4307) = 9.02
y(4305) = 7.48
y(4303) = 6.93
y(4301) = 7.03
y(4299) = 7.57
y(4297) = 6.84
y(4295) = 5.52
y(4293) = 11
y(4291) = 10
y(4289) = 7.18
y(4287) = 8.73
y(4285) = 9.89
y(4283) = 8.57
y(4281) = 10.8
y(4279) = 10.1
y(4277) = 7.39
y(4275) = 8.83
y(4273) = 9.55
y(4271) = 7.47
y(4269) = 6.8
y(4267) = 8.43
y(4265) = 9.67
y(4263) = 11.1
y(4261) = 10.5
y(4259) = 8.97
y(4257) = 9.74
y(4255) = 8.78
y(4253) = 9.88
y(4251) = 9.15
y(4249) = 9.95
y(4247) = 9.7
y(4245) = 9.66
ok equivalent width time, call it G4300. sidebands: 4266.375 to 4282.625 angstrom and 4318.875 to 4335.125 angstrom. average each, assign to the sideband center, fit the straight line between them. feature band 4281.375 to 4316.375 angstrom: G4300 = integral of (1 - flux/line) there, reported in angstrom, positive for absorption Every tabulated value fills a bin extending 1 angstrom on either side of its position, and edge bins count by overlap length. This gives 2.7 angstrom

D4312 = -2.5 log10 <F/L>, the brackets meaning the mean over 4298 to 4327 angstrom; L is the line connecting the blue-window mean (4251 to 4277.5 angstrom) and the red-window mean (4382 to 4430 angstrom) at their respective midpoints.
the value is 0.09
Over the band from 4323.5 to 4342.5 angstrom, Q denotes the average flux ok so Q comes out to 8.8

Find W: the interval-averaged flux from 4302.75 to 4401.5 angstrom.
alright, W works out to 9.11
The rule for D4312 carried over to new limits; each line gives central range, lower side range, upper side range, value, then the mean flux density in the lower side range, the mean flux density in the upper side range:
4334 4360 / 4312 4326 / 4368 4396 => 0.14 mag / 9.54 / 9.44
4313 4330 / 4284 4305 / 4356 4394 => -0.09 mag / 8.04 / 9.69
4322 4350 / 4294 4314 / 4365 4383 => -0.01 mag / 7.6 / 9.56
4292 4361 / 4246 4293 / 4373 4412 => 0.08 mag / 9.22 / 9.3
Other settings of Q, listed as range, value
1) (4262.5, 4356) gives 8.62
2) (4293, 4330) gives 8.41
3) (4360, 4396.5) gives 9.66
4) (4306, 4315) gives 8.64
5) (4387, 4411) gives 9.24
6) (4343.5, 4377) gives 9.51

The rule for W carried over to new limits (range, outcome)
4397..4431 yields 9.72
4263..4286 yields 8.96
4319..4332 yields 9.38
